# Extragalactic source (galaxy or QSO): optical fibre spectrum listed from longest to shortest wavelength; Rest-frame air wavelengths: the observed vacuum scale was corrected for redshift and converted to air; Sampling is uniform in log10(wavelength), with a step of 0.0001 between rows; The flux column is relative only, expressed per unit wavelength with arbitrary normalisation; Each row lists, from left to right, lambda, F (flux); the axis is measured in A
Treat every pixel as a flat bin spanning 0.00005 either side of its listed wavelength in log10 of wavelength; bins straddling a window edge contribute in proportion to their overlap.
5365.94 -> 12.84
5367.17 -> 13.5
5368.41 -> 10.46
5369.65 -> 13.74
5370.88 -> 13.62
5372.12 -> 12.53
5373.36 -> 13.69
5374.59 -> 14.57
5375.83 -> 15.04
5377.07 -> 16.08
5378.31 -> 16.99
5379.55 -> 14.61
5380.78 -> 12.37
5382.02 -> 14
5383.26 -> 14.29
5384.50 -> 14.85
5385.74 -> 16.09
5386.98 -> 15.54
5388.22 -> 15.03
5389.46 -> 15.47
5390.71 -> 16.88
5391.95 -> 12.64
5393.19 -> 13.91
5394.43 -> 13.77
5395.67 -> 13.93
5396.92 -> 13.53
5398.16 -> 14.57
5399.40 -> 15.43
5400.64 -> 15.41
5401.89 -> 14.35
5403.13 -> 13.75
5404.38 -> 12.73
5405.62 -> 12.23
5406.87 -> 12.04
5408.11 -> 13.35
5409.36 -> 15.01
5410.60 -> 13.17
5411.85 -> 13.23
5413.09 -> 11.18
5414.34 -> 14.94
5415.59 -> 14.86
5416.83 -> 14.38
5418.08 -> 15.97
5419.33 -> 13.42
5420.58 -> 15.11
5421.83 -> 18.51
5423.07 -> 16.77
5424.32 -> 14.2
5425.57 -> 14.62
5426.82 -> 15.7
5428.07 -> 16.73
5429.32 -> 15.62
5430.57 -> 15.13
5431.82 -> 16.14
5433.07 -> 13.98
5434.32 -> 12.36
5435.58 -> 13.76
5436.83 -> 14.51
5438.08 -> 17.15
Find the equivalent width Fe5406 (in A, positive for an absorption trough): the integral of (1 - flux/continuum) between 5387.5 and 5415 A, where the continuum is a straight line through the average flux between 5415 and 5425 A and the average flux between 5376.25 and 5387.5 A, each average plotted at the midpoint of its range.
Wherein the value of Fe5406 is 2.3 A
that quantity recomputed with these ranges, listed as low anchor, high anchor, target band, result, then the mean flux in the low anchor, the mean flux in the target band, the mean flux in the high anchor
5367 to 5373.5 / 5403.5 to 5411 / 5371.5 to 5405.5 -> -4.01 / 12.8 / 14.5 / 13.1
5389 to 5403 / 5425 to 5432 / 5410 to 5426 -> 0.66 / 14.5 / 14.6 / 15.6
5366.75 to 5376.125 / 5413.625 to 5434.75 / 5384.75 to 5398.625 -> -0.62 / 13.3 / 14.7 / 15.2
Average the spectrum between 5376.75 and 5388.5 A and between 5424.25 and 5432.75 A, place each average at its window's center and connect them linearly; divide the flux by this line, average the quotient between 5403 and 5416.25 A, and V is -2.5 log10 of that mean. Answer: 0.15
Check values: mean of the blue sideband 15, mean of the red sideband 15.5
